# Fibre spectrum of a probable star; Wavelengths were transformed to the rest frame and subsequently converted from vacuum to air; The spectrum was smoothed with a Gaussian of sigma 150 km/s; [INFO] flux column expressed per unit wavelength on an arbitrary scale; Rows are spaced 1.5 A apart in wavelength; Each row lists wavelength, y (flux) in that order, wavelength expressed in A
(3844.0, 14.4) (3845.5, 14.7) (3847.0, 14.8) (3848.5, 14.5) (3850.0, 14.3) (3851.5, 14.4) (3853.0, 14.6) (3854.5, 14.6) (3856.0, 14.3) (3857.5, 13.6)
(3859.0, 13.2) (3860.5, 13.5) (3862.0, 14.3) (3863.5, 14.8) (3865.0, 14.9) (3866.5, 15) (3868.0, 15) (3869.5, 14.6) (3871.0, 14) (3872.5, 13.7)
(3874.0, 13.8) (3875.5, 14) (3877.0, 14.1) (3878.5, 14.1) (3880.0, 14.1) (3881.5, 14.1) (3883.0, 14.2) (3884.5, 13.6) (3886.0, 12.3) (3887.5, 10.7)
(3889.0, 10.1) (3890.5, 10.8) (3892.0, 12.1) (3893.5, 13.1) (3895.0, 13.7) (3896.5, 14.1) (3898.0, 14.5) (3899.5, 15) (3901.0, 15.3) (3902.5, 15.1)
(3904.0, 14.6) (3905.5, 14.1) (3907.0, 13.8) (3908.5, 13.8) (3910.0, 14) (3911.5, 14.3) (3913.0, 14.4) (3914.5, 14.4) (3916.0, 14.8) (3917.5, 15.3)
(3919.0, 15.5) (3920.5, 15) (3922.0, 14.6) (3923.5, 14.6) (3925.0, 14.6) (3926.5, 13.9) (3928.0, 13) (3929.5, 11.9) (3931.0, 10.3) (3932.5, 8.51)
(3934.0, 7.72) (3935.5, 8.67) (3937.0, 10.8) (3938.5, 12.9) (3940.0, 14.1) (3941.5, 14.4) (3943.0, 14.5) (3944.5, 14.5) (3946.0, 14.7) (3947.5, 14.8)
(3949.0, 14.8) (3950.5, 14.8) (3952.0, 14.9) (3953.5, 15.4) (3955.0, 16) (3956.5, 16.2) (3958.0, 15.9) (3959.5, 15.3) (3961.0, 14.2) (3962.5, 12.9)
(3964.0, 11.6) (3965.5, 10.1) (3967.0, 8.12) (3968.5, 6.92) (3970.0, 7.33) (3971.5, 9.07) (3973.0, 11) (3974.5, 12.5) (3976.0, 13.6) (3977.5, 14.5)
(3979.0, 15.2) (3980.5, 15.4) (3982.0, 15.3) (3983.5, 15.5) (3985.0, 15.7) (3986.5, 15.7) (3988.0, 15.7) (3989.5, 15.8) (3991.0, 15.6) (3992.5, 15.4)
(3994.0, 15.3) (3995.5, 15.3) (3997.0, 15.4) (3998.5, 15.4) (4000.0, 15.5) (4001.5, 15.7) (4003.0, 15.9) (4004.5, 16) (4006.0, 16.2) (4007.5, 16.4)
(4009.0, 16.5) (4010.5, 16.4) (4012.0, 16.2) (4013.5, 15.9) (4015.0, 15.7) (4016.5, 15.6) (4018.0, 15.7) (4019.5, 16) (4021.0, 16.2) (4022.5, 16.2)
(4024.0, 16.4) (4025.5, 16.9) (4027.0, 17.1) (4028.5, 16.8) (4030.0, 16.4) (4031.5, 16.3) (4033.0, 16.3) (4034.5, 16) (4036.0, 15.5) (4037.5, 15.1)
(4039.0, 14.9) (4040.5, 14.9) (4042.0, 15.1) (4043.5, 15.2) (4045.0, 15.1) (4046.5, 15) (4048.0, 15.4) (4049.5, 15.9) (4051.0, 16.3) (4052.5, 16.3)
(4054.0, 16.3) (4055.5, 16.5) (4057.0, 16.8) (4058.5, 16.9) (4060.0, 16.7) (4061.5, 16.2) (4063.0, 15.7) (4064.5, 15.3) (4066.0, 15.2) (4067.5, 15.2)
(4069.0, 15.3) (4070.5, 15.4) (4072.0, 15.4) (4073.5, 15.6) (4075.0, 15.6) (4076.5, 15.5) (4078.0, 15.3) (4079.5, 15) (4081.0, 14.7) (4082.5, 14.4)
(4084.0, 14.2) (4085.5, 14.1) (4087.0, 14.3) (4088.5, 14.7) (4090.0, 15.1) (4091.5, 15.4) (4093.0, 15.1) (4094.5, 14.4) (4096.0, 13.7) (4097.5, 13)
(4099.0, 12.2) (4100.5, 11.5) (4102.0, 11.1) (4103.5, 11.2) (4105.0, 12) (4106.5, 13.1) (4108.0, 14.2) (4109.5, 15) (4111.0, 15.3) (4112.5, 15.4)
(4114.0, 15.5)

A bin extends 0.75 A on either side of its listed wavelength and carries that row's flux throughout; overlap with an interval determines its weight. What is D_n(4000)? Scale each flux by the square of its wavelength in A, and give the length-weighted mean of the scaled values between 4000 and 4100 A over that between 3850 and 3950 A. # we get 1.23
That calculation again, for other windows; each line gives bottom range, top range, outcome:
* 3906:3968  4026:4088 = 1.23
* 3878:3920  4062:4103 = 1.15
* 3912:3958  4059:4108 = 1.13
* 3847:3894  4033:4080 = 1.25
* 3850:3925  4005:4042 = 1.23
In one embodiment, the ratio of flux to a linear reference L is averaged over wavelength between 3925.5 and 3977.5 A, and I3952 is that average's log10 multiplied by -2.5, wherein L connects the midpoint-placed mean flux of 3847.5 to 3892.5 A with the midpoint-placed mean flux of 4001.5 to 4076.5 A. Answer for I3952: 0.18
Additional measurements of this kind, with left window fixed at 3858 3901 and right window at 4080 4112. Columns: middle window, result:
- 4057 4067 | -0.167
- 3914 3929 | -0.066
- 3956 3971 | 0.168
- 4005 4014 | -0.185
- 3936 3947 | 0.006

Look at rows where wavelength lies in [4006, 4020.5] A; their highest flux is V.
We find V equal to 16.5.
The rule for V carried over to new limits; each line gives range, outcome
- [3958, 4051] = 17.1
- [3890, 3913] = 15.3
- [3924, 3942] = 14.6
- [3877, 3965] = 16.2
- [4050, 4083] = 16.9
